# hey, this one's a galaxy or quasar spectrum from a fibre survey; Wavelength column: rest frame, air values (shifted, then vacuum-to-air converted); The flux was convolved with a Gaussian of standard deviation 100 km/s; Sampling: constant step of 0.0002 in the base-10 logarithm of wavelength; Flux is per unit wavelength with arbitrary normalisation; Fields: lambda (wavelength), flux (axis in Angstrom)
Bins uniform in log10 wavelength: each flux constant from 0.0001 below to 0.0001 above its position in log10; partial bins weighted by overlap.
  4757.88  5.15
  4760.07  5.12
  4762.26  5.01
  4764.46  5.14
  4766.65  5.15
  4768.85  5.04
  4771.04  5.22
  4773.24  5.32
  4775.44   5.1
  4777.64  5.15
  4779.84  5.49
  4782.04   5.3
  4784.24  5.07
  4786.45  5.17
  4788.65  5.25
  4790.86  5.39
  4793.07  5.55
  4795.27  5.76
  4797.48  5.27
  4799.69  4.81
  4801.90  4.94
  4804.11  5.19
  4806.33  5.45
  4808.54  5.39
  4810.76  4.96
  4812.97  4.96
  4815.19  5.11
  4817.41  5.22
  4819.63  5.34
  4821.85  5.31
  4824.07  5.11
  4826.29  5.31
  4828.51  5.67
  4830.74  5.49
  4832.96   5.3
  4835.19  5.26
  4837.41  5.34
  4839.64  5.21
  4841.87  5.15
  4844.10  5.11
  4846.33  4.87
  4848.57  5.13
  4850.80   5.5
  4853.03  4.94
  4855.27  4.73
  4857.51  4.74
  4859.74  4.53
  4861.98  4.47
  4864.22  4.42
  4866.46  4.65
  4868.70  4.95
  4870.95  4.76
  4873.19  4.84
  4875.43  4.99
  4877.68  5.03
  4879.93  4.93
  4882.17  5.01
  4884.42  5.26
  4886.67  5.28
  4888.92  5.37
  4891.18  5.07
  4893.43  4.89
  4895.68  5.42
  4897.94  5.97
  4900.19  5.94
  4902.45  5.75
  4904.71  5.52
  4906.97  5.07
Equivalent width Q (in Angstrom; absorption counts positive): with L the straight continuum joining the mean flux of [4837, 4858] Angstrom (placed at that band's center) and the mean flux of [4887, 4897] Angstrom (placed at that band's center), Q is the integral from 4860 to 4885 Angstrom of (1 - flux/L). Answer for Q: 1.56 Angstrom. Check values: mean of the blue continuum 5.07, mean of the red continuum 5.21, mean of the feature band 4.83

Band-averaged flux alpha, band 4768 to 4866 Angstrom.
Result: 5.16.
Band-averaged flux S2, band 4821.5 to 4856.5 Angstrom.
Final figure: 5.21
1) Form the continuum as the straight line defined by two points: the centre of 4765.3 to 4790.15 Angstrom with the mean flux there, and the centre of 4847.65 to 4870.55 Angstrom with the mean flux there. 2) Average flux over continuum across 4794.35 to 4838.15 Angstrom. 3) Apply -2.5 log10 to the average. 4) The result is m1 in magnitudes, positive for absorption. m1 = -0.05 mag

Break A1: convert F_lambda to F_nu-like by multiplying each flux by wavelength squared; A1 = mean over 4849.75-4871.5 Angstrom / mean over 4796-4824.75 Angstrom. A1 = 0.9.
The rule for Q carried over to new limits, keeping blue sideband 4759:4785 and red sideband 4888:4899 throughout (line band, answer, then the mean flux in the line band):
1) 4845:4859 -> 0.8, 4.97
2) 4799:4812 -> 0.2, 5.13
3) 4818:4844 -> -0.3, 5.31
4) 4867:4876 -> 0.8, 4.86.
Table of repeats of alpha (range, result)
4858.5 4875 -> 4.68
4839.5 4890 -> 4.95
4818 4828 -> 5.29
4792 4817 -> 5.22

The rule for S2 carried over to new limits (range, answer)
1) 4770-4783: 5.26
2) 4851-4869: 4.71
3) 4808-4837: 5.26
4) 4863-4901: 5.1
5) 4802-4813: 5.19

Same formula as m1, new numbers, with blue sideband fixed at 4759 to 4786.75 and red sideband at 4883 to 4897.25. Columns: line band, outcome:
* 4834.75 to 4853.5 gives 0.01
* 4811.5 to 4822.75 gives 0.00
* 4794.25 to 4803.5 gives 0.00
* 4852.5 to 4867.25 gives 0.13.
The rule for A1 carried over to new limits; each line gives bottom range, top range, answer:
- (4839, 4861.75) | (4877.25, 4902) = 1.09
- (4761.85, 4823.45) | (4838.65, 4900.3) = 0.99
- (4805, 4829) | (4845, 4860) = 0.96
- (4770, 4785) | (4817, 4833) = 1.04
